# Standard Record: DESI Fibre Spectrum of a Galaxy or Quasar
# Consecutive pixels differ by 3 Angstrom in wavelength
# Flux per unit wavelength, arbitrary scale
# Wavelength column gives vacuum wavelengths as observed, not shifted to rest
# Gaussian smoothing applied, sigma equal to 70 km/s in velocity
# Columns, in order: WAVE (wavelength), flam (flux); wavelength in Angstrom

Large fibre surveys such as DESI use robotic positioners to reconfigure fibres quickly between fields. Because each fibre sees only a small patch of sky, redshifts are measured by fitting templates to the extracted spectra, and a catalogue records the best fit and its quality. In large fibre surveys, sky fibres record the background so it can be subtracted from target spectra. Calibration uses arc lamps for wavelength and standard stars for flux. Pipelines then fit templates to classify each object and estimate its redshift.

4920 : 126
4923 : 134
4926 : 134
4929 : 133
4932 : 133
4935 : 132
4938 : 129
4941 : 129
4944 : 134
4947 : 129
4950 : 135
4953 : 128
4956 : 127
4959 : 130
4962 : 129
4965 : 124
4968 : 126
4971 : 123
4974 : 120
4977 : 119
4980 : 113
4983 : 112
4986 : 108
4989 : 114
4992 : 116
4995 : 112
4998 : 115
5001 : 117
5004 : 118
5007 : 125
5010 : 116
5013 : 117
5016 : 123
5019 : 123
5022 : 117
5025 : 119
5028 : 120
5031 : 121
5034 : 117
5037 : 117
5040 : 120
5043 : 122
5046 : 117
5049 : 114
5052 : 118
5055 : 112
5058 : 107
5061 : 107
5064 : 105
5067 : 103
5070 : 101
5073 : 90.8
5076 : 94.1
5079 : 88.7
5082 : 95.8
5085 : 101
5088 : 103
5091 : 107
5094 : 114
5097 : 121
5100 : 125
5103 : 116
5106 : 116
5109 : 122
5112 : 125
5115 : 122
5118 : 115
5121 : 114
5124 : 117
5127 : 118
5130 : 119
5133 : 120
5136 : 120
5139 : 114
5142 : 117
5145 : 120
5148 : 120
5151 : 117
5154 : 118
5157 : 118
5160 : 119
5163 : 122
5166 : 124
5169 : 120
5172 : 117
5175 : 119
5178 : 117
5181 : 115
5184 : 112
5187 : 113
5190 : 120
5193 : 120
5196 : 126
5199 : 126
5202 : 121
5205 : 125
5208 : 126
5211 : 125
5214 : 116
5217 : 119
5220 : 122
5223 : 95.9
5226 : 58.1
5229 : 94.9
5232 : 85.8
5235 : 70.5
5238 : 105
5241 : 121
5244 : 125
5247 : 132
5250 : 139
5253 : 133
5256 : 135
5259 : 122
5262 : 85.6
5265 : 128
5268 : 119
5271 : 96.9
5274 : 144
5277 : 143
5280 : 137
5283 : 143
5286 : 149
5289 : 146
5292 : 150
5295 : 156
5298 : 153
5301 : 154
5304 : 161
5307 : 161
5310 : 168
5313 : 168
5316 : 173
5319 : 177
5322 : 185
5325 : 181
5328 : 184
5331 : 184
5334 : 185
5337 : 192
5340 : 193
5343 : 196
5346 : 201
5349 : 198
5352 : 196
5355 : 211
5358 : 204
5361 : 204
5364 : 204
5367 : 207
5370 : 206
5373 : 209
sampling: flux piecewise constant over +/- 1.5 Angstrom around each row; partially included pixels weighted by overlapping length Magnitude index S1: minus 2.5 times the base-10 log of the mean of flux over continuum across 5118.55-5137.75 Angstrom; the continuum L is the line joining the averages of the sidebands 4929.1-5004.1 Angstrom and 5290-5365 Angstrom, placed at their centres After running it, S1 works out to 0.256 mag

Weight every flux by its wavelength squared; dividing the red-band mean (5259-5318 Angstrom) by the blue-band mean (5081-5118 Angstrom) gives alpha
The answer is 1.4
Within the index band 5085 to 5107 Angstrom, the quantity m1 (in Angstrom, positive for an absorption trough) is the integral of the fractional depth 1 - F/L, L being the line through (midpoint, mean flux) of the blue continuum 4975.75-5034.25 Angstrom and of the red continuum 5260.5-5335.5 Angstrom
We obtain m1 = 2.5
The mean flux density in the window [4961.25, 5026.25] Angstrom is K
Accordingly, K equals 118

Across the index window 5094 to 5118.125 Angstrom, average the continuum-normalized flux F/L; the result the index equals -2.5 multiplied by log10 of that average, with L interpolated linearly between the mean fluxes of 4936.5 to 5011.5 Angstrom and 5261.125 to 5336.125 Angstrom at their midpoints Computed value 0.127 mag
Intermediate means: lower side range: 122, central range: 120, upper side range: 154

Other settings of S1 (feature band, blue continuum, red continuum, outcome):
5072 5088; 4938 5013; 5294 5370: 0.42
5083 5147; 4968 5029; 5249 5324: 0.11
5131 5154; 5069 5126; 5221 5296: -0.05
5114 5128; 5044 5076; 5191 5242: -0.09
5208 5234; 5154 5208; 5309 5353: 0.31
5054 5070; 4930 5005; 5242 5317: 0.21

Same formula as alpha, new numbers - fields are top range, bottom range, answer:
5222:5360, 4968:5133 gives 1.44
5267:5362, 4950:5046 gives 1.60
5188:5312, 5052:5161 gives 1.19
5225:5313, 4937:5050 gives 1.19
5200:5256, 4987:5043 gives 1.04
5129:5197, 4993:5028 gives 1.06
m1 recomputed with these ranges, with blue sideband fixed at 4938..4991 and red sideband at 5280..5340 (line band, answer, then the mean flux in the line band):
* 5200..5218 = 3.73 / 122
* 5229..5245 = 5.84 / 100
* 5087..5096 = 1.97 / 109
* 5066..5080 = 4.25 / 95.5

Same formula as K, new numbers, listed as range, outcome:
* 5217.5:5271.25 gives 110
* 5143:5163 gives 119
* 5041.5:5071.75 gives 110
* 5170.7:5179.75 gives 118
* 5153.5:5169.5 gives 120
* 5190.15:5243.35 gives 110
